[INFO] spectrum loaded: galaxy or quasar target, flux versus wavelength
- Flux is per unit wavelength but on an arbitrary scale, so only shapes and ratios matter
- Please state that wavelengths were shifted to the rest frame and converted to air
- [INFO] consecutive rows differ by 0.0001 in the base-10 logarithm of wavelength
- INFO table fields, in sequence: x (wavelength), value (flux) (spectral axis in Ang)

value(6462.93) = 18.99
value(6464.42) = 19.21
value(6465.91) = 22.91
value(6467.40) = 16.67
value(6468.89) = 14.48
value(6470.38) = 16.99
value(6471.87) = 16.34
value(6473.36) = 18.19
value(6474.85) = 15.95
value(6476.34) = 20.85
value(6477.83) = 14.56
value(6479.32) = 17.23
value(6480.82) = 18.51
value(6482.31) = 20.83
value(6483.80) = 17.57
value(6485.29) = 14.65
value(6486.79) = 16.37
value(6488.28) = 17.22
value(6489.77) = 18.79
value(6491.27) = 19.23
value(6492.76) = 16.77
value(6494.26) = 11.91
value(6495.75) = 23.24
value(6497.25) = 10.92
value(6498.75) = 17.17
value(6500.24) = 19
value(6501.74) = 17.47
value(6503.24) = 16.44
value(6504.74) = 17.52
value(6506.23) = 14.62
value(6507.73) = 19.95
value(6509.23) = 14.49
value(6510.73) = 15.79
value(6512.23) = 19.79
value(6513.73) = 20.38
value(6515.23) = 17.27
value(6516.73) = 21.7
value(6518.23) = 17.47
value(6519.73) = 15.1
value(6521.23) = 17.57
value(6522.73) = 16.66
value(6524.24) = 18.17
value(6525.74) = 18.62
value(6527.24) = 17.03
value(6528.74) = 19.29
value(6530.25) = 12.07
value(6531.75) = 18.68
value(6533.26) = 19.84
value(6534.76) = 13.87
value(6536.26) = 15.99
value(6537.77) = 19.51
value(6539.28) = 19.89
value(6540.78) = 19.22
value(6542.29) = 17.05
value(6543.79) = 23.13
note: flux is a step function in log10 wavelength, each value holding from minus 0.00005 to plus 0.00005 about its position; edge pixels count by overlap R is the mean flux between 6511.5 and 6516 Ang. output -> 19.2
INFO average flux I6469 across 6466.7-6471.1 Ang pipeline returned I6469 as 16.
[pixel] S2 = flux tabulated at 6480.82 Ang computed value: 18.51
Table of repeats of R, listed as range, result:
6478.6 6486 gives 17.8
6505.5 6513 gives 16.9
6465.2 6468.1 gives 19.8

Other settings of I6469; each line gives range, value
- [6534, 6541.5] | 17.7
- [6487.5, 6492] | 18.4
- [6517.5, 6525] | 17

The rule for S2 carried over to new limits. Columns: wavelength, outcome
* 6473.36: 18.19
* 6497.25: 10.92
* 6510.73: 15.79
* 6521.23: 17.57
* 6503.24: 16.44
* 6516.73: 21.7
